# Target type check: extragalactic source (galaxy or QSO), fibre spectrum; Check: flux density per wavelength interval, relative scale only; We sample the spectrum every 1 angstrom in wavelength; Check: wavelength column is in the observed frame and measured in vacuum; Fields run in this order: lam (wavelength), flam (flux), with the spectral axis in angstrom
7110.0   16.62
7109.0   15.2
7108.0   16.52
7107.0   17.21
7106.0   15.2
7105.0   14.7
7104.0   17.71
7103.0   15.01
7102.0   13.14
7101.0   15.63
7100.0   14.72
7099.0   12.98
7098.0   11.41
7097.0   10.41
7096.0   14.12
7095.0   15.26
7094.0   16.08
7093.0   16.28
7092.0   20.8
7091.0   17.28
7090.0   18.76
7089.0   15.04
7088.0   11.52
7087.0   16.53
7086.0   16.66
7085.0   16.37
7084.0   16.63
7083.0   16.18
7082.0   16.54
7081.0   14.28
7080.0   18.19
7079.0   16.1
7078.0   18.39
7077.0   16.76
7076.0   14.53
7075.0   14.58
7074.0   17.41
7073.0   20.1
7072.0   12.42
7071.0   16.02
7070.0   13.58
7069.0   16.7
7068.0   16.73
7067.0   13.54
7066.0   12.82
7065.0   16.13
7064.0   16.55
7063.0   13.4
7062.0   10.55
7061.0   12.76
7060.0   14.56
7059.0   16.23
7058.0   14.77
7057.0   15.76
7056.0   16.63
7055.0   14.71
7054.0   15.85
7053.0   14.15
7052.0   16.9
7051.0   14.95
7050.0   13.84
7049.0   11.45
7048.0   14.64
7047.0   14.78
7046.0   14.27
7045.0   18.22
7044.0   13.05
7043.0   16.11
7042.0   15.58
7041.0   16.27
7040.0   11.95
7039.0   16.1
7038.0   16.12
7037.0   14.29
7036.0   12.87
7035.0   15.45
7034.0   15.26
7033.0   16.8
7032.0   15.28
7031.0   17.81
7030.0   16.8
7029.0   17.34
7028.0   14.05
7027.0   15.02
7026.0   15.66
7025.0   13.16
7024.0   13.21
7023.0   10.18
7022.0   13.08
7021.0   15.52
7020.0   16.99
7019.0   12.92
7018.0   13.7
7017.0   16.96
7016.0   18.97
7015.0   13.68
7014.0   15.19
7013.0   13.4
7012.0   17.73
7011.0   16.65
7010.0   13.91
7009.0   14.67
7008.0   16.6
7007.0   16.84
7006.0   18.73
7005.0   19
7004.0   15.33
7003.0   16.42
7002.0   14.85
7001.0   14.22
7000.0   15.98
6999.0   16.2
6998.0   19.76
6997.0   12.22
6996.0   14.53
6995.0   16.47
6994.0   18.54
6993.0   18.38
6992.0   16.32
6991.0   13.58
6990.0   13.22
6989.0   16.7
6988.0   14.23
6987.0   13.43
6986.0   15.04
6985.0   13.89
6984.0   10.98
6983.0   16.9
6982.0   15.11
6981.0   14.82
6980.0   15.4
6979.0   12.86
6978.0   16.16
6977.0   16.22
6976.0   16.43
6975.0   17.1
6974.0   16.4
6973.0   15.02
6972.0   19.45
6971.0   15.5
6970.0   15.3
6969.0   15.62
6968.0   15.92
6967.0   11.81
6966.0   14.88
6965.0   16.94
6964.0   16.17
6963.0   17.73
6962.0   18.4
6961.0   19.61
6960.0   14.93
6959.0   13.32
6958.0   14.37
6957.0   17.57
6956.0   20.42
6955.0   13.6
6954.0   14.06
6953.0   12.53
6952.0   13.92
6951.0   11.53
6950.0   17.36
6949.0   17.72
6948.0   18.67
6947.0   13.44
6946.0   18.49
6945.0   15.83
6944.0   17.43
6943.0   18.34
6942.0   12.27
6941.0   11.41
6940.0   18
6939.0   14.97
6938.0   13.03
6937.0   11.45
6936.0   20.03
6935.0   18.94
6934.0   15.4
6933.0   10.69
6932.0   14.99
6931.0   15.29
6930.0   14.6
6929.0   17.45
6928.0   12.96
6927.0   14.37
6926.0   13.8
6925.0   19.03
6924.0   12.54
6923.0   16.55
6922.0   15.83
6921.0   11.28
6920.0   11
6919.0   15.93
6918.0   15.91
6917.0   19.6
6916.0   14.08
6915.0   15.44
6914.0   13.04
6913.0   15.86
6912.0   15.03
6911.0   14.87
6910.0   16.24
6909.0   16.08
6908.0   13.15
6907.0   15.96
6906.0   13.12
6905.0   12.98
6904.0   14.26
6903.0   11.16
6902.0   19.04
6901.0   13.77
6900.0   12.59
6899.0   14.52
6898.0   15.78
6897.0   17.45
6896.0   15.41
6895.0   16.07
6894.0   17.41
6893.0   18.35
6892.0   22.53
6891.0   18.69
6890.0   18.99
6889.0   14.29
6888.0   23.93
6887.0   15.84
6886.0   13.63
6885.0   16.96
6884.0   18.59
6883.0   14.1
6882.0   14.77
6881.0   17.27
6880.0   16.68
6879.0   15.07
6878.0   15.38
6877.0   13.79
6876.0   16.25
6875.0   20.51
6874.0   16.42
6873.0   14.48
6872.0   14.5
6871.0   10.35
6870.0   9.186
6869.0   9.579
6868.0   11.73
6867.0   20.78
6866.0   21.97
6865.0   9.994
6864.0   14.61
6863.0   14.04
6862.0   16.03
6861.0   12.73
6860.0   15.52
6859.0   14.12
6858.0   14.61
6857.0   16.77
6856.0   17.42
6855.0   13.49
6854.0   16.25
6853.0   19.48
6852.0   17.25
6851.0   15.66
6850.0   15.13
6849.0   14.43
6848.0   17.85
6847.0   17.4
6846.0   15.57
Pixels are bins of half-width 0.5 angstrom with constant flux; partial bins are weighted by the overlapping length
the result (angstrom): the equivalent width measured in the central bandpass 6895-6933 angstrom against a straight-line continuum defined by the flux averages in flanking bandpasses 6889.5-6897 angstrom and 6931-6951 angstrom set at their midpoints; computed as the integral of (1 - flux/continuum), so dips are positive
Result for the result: 4.9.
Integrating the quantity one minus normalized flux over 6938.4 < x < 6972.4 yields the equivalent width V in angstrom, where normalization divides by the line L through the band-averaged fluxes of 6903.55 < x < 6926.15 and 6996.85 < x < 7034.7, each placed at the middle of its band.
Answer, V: -1.4 angstrom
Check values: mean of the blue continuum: 14.9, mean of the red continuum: 15.6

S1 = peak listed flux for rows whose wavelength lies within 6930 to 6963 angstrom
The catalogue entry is 20.42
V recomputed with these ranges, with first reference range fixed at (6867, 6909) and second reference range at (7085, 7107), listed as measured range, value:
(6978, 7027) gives 0.4 angstrom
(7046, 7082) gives 0.3 angstrom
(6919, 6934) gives 1.1 angstrom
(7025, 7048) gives 0.0 angstrom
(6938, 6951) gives -0.3 angstrom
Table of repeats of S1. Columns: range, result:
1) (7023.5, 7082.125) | 20.1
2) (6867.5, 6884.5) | 20.51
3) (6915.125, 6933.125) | 19.6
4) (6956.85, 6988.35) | 19.61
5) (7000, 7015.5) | 19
